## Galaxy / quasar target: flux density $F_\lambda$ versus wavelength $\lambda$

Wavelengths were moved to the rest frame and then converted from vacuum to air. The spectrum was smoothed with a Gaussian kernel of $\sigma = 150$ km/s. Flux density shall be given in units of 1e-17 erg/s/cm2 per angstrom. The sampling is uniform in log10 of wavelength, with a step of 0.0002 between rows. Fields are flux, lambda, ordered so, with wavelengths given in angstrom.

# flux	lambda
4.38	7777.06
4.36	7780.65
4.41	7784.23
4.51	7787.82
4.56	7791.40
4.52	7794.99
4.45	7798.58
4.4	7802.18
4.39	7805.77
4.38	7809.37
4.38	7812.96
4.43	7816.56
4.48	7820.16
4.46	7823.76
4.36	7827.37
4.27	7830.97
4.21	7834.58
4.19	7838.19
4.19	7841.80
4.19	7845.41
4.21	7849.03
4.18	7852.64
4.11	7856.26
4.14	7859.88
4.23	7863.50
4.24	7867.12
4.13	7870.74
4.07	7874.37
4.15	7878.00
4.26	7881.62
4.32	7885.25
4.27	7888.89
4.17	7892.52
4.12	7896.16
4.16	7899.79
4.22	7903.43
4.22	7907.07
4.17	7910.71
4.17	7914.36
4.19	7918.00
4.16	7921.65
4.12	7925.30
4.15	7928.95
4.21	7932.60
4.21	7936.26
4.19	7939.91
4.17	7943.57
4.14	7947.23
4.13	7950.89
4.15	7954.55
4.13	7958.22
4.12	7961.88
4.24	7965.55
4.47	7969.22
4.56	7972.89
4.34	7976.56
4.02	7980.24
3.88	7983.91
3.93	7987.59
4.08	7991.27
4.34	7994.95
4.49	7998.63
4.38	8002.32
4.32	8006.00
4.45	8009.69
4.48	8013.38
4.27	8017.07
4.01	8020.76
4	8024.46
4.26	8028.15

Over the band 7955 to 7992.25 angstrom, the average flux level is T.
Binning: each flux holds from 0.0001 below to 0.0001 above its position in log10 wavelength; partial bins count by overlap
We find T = 4.18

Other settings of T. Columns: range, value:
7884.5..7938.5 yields 4.19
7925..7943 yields 4.18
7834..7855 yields 4.19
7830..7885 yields 4.19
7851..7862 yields 4.14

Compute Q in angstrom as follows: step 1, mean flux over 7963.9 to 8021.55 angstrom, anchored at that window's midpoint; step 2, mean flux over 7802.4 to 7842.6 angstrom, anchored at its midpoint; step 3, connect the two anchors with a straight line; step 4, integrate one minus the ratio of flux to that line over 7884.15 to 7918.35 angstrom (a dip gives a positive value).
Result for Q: 0.9 angstrom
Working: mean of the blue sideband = 4.35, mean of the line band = 4.2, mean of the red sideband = 4.27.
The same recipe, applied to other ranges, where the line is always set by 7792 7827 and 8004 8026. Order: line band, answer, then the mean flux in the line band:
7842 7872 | 1.45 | 4.18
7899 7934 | 1.33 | 4.18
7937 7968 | 1.05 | 4.17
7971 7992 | 0.73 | 4.14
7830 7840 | 0.44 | 4.22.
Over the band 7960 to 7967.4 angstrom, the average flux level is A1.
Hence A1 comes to 4.18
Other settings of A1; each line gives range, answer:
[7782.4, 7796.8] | 4.5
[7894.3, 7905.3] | 4.17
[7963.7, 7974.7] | 4.42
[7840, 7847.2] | 4.19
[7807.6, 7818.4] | 4.4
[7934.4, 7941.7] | 4.2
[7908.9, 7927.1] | 4.16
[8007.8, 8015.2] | 4.46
